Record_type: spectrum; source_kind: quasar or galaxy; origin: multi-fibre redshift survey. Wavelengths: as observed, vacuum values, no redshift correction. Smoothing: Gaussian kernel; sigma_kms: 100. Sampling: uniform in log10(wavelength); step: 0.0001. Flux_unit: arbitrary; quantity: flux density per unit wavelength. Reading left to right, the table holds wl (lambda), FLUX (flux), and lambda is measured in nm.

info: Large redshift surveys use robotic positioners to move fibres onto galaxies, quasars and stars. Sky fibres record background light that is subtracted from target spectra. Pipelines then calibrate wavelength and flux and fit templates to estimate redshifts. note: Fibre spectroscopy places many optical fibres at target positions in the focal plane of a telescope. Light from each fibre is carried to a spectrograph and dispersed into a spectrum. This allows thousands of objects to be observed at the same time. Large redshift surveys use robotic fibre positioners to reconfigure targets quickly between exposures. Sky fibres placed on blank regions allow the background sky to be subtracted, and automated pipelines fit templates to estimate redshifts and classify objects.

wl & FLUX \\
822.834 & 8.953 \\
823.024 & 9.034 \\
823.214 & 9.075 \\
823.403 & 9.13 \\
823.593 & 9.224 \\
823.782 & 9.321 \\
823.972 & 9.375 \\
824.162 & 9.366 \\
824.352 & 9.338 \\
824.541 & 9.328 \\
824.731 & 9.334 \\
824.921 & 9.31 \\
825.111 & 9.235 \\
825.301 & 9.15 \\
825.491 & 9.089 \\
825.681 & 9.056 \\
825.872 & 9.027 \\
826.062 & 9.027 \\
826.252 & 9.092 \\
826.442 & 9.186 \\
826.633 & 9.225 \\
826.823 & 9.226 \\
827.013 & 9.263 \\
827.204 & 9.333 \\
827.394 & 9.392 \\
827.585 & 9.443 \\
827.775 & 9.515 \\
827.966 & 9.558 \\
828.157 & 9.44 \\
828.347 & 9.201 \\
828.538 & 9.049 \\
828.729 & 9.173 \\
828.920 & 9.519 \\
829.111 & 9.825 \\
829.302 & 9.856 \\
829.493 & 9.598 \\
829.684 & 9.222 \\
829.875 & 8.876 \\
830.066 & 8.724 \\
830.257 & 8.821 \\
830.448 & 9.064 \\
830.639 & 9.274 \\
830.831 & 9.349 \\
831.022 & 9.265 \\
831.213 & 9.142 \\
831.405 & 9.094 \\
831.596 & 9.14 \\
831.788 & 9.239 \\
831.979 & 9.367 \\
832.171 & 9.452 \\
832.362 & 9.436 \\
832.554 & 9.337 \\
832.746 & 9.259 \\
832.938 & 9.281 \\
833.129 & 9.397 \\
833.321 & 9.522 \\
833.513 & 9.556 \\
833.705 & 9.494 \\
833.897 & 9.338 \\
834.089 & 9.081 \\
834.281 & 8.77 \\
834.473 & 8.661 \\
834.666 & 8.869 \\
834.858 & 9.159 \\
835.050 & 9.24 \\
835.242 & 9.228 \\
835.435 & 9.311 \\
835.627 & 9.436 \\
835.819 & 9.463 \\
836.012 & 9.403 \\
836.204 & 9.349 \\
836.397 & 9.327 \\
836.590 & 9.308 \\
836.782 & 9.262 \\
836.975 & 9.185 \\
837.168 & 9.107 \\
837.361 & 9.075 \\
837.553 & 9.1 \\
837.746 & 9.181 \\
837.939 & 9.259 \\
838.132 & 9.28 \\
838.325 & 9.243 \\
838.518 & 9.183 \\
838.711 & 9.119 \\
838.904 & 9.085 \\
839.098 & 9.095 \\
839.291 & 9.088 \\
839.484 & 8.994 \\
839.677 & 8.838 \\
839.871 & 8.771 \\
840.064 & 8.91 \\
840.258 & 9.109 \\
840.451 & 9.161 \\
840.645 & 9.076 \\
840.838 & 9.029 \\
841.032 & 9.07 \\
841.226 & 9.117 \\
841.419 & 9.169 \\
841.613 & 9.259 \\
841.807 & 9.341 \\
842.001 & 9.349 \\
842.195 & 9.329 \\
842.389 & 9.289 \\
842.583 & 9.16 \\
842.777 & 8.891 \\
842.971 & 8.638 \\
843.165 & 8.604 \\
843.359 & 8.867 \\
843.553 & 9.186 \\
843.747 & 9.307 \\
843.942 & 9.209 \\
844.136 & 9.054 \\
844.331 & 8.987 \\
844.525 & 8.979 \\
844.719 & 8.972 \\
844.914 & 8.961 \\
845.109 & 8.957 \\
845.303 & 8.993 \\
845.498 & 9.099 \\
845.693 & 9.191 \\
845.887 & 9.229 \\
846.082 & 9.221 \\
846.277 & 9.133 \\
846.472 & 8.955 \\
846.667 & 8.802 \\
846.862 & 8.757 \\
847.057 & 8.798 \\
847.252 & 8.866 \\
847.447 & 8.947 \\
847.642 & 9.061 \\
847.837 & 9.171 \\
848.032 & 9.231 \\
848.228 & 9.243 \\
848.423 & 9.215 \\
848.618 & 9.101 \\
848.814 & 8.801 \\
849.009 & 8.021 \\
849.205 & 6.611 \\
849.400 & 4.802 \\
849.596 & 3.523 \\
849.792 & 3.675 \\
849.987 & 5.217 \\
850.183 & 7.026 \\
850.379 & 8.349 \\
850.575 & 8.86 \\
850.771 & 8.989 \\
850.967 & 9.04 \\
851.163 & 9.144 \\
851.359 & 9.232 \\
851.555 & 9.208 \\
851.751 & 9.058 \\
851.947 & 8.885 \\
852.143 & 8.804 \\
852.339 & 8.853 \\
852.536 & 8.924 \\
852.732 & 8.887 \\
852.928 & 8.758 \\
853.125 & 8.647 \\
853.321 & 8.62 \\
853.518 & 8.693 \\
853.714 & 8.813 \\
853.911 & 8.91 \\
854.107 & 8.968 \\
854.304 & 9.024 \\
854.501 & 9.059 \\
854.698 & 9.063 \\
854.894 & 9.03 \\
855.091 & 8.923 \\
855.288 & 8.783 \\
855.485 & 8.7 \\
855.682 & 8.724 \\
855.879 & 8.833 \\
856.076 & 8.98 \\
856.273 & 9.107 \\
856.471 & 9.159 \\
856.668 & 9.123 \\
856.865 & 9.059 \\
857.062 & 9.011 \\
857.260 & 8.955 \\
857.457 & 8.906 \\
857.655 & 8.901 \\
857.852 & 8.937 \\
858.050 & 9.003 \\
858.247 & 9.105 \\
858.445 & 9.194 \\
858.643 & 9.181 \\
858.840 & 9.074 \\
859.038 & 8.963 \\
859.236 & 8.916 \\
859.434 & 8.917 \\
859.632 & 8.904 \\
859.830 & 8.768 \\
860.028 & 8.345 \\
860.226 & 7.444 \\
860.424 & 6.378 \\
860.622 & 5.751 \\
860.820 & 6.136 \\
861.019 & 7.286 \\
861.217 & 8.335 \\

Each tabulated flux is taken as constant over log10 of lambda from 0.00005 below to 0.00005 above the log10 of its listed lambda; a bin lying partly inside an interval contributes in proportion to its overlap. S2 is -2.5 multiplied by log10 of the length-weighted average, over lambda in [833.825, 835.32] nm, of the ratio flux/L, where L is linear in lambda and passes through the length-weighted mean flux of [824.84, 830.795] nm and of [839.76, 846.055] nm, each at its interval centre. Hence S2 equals 0.02 mag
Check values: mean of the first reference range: 9.25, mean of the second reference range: 9.07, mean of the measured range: 9.04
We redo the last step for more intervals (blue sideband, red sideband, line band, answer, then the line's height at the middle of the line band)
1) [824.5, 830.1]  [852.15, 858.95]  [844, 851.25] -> 0.085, 9.03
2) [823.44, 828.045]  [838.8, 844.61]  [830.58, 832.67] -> -0.010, 9.19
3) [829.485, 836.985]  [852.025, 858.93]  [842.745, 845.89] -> 0.009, 9.08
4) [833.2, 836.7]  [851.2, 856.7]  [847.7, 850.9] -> 0.195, 9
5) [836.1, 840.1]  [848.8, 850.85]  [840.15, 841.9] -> -0.079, 8.51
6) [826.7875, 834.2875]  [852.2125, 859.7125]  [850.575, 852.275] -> -0.004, 9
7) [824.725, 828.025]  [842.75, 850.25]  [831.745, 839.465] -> -0.046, 8.85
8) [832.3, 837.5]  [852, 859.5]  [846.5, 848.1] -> 0.013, 9.06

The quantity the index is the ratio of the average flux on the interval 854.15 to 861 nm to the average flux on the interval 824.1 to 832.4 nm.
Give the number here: 0.93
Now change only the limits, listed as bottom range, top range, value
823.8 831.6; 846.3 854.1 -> 0.90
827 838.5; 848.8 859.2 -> 0.92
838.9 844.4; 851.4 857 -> 0.98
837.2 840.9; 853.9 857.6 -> 0.99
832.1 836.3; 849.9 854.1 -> 0.93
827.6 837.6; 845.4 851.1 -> 0.88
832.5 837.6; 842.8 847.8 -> 0.97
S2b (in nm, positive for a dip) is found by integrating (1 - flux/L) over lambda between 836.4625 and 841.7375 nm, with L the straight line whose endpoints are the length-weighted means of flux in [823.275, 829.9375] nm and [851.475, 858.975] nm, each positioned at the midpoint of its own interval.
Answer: 0.02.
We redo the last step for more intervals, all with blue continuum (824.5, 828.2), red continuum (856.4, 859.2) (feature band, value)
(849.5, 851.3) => 0.39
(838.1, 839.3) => 0.00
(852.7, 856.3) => 0.08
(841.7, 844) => 0.01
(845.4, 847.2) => 0.02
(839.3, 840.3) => 0.03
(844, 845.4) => 0.02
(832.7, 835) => 0.00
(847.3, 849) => 0.01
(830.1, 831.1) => 0.01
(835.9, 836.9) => -0.02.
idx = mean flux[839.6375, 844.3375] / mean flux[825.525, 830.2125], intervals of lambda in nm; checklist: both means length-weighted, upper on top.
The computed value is 1.0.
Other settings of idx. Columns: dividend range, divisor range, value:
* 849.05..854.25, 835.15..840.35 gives 0.88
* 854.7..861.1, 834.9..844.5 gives 0.94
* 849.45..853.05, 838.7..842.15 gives 0.88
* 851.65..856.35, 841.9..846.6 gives 0.98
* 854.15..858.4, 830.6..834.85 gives 0.97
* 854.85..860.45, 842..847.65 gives 0.98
